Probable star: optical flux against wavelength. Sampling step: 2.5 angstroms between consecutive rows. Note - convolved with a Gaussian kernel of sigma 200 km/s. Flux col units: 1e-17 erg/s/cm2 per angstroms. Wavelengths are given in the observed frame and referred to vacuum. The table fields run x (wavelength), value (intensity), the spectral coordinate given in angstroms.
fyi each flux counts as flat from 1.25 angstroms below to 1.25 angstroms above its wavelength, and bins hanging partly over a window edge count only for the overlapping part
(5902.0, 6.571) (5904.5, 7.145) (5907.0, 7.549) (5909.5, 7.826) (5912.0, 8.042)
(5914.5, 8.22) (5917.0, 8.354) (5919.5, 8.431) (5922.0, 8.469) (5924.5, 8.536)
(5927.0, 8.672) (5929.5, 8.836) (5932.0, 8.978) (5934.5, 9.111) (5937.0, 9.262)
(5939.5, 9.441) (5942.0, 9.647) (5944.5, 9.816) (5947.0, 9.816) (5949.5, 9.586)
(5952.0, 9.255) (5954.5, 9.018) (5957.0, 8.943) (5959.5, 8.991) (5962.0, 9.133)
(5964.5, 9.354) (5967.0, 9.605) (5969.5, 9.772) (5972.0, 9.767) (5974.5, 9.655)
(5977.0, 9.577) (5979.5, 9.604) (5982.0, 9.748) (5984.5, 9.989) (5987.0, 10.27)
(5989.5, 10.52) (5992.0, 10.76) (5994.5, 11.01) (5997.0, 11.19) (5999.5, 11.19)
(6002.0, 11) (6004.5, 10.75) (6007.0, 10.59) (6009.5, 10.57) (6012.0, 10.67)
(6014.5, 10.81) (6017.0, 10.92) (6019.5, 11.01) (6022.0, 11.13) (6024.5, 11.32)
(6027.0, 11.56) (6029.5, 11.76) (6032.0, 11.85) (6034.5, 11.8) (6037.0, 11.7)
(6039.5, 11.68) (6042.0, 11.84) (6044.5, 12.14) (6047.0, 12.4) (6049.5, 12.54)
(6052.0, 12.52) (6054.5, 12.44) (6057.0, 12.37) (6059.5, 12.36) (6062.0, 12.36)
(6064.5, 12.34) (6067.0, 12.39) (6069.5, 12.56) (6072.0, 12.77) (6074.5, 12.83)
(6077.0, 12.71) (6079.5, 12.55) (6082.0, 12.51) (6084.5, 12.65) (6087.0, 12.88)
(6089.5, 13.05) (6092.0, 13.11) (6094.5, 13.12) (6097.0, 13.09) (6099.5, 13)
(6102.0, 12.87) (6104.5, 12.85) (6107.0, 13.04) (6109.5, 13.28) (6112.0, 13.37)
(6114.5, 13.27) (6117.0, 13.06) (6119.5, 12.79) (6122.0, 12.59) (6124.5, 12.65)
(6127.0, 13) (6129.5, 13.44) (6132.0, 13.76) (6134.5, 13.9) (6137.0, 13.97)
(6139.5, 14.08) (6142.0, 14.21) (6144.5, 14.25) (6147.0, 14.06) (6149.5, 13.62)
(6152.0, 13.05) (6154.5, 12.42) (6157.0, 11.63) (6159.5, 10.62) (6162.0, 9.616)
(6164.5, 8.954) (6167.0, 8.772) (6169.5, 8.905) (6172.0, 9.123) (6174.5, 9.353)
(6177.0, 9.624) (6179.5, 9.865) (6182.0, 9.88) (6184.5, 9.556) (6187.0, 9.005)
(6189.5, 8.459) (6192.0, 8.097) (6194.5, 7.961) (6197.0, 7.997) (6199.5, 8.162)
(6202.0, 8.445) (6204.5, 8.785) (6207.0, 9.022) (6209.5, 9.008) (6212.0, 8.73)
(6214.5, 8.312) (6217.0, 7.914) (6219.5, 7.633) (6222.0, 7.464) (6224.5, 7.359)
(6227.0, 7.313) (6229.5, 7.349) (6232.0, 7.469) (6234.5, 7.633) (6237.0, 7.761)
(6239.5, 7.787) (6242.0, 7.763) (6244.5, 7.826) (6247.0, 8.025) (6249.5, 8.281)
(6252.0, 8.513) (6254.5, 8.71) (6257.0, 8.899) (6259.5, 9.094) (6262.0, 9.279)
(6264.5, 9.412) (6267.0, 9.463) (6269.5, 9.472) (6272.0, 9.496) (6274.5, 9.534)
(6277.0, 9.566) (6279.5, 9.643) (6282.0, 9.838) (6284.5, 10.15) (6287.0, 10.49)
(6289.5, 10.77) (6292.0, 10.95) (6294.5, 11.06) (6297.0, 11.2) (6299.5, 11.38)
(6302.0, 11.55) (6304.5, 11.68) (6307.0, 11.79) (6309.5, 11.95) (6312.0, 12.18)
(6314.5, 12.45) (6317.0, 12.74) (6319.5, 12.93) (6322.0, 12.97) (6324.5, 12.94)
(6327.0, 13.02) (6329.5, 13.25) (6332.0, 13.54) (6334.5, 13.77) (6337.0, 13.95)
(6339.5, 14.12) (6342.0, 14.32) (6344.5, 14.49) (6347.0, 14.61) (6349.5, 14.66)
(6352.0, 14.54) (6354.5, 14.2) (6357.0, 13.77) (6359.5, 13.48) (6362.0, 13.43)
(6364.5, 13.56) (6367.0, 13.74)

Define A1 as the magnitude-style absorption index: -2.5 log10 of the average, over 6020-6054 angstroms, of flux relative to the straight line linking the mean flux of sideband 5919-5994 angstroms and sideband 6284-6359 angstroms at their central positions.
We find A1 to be -0.17 mag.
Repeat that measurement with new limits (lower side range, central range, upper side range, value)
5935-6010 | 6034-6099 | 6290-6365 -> -0.17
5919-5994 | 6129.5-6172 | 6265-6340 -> -0.15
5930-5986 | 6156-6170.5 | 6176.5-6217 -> -0.10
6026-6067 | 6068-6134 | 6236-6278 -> -0.16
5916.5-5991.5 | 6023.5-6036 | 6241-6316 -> -0.22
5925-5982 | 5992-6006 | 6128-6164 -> -0.08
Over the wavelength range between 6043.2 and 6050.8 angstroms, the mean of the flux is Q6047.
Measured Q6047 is 12.4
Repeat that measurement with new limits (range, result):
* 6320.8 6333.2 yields 13.1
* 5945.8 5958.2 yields 9.32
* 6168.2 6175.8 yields 9.13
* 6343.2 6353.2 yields 14.6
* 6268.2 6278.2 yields 9.52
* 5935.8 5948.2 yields 9.6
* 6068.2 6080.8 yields 12.7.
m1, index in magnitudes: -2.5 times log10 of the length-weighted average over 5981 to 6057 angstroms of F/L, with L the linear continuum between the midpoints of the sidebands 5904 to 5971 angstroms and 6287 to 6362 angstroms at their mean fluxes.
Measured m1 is -0.16 mag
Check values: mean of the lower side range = 8.9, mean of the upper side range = 12.9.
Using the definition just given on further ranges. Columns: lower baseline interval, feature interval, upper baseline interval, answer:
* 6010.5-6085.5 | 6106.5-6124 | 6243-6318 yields -0.139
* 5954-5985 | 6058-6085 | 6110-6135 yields -0.054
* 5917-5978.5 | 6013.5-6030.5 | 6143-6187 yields -0.153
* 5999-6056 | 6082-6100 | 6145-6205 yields -0.197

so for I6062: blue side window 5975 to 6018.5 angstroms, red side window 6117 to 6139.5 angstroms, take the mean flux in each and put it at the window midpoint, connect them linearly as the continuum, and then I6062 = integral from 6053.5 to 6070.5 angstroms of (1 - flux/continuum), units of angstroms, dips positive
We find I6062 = -0.7 angstroms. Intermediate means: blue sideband 10.5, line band 12.4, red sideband 13.3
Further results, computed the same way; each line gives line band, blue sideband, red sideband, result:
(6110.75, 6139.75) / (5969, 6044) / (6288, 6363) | -4.23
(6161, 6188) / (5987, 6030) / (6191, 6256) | -1.93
